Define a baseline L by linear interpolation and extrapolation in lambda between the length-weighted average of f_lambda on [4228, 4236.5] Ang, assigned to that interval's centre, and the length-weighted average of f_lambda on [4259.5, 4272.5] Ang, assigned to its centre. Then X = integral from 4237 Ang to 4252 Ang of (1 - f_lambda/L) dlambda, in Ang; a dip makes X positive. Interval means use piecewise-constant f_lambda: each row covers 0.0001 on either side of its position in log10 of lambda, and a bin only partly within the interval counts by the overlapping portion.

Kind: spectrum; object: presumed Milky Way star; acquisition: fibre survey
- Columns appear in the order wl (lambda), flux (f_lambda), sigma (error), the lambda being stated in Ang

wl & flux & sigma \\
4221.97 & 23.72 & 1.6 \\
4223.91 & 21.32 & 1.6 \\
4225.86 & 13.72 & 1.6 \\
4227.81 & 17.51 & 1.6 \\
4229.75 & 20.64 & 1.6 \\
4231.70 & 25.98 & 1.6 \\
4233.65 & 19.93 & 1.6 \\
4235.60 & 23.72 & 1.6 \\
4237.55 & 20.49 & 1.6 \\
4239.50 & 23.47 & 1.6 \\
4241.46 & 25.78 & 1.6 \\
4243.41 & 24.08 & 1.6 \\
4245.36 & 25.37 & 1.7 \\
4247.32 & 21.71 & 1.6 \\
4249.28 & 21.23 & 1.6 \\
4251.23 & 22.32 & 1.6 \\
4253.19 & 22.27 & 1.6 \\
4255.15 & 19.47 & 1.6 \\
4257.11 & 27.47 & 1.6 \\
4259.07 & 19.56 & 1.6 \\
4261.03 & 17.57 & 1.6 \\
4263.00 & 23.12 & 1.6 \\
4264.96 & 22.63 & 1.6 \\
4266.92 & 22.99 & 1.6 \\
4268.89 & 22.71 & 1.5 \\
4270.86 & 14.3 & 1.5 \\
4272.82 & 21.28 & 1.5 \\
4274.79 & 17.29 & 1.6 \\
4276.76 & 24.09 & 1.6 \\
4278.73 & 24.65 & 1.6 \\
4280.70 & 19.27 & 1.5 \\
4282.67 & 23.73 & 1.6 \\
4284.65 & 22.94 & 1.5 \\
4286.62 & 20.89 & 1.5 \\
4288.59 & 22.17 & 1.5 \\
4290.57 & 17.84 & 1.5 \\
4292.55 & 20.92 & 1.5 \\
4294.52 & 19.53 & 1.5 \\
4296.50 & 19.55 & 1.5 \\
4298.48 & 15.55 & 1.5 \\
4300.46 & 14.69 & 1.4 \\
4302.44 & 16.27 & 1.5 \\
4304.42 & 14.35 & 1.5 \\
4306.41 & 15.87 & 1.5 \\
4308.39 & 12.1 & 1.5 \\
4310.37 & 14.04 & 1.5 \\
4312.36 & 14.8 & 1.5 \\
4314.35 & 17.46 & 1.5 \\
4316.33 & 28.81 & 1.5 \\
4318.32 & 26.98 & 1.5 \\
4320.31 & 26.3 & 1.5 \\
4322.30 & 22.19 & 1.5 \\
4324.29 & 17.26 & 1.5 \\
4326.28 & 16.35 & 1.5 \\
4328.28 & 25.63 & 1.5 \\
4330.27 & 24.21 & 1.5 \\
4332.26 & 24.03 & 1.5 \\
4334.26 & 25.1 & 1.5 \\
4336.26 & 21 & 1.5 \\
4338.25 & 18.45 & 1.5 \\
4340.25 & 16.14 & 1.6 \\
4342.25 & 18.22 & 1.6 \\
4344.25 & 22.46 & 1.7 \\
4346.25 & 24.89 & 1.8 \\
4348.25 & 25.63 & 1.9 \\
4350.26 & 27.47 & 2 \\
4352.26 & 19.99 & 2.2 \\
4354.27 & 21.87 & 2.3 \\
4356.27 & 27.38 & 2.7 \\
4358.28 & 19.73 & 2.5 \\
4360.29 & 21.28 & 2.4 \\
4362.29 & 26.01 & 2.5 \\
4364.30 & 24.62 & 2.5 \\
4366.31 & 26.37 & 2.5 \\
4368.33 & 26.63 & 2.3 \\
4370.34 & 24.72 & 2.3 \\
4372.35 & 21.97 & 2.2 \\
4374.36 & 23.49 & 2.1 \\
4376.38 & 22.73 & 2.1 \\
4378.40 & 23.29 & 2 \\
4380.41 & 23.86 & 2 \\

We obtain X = -1.11 Ang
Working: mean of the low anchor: 22.1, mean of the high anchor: 20.6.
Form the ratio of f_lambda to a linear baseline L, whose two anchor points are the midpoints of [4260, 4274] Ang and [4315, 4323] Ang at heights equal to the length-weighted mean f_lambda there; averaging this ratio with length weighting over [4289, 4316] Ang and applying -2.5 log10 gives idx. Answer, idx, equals 0.39 mag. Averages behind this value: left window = 20.6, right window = 25.9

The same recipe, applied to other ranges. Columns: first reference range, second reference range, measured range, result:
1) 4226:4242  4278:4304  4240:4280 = -0.06 mag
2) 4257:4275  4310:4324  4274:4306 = 0.08 mag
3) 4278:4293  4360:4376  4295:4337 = 0.16 mag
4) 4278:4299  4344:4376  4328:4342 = 0.06 mag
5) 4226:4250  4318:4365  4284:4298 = 0.11 mag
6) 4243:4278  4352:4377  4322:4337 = 0.05 mag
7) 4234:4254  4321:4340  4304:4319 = 0.21 mag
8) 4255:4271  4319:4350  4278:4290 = -0.02 mag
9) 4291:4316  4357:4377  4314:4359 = -0.12 mag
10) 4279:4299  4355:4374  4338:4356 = 0.06 mag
